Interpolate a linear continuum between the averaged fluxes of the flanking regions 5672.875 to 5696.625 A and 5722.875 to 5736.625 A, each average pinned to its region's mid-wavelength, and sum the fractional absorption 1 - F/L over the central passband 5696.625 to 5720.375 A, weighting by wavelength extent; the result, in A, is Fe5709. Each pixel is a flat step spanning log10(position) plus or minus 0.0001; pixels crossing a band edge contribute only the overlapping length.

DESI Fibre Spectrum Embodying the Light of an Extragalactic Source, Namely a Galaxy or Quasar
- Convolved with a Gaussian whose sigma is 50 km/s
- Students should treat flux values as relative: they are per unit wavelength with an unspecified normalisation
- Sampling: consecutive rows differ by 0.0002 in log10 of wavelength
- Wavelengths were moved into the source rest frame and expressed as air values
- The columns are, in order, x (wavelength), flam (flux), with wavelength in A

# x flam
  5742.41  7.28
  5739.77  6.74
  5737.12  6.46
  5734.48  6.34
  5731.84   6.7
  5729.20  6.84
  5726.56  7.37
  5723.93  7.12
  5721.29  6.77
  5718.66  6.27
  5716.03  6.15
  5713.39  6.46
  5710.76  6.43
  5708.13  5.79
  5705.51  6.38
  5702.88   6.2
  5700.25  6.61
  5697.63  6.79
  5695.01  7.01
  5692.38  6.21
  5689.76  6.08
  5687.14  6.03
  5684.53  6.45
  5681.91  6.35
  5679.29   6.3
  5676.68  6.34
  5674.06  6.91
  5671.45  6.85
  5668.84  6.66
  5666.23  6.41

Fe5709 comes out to 1.1 A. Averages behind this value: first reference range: 6.41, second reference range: 6.85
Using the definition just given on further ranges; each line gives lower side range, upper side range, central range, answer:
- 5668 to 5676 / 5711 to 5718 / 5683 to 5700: 0.3 A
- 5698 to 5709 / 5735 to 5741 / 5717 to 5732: -0.9 A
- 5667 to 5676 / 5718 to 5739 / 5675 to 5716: 2.4 A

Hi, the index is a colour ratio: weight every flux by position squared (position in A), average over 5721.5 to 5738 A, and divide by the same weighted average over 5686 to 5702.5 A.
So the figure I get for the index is 1.07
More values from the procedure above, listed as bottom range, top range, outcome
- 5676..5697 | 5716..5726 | 1.07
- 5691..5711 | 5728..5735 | 1.05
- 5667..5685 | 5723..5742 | 1.06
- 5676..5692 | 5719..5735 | 1.11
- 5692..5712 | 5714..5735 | 1.05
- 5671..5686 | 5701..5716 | 0.97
